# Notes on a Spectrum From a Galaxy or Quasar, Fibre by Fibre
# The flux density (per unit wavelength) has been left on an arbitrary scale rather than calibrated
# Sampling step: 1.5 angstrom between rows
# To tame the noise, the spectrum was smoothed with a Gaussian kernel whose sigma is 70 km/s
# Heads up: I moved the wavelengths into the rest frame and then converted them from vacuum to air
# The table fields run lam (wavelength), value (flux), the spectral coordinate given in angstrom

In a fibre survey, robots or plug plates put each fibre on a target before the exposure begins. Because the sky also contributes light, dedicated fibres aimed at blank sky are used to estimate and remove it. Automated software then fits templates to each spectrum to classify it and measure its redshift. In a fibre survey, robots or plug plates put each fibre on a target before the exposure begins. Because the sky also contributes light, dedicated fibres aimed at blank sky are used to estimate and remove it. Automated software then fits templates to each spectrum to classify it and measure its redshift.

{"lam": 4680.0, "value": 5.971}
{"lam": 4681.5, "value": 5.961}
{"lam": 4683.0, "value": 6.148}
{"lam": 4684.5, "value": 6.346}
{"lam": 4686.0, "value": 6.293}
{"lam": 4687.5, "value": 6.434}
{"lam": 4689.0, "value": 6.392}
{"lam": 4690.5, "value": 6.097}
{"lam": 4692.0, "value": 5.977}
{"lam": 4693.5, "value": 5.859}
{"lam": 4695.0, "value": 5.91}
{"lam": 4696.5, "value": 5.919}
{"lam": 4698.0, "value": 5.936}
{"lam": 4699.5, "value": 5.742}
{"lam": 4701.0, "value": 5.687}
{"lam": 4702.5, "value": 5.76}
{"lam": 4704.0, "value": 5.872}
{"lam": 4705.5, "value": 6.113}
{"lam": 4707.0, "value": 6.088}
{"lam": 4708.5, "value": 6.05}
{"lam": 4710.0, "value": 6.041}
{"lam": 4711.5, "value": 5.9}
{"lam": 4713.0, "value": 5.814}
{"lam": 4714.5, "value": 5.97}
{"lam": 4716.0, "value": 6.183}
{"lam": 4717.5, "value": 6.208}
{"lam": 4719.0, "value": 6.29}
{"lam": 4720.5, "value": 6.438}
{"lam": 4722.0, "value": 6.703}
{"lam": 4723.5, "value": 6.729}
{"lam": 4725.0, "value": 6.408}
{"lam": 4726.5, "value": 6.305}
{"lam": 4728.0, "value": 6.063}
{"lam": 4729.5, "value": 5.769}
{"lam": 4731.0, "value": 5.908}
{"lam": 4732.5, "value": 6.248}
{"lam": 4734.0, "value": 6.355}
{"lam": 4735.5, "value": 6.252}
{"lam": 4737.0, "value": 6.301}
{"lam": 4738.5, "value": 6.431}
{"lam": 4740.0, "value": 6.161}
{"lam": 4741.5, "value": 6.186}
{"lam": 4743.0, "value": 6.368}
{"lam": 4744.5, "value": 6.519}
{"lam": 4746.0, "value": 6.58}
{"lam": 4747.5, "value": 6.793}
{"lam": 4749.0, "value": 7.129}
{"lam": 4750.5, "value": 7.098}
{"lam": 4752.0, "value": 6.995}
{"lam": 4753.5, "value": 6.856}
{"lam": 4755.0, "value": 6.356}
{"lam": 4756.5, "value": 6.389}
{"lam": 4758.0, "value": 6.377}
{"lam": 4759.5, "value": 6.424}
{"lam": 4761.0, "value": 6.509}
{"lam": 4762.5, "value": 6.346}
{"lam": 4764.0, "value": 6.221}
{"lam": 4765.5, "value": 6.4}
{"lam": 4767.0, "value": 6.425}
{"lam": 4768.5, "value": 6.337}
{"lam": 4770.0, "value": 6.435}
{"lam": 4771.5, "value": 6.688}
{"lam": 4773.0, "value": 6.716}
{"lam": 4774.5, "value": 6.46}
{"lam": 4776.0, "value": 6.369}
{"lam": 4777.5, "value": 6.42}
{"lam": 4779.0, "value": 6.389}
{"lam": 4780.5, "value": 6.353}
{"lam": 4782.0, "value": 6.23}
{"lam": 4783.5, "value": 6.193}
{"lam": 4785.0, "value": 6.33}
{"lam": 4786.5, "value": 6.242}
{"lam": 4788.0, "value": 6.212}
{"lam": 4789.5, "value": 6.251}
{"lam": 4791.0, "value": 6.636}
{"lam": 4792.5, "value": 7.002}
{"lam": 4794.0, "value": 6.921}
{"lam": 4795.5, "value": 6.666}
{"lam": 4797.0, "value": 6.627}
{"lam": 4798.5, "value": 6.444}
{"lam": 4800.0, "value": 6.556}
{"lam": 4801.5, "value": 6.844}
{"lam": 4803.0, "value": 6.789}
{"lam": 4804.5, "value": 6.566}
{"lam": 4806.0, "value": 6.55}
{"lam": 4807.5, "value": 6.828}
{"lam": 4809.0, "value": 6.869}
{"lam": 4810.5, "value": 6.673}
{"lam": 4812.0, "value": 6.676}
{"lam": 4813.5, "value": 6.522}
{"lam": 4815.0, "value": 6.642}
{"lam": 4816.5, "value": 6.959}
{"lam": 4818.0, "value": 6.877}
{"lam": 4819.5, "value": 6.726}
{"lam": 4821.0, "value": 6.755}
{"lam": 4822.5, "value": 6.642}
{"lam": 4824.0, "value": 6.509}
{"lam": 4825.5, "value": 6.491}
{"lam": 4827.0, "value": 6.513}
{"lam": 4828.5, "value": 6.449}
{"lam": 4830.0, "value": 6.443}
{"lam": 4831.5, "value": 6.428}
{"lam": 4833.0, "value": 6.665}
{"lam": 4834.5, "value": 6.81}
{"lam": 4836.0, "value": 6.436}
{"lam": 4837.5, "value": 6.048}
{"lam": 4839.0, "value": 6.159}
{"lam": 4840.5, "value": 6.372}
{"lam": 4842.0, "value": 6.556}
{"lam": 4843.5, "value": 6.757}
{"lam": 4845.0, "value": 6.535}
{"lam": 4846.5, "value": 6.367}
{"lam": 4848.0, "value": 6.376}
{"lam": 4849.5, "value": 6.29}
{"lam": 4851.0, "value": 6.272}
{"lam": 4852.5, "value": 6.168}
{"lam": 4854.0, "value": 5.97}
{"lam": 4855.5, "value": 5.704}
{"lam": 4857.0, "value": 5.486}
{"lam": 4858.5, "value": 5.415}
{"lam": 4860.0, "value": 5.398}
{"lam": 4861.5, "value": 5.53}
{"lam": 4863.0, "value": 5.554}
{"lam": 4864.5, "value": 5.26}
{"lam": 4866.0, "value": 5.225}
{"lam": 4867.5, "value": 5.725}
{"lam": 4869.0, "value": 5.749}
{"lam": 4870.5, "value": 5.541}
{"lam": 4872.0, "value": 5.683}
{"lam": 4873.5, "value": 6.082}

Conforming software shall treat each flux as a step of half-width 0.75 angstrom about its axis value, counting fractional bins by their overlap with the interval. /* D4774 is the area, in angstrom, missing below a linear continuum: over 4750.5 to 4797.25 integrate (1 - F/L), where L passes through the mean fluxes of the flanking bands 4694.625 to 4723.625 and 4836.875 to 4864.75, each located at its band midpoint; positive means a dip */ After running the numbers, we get -3.4 angstrom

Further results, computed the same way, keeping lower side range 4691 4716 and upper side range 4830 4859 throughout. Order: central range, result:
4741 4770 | -2.4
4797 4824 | -2.2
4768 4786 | -0.9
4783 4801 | -1.1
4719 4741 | -1.1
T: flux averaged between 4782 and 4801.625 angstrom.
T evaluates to 6.51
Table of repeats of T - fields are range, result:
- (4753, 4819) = 6.54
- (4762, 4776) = 6.45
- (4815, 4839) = 6.57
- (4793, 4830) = 6.67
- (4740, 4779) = 6.53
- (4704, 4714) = 5.99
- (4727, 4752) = 6.4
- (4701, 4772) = 6.33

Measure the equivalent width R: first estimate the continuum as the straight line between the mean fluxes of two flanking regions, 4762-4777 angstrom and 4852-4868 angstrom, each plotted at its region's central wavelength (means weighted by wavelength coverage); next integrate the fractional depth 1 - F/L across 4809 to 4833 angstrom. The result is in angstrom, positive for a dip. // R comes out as -2.8 angstrom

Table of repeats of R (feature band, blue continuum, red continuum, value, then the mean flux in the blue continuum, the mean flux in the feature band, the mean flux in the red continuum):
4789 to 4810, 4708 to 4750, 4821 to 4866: -1.55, 6.3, 6.69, 6.19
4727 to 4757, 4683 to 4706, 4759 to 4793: -0.89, 6.03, 6.44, 6.41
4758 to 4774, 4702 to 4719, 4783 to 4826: -0.18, 6.02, 6.45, 6.62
